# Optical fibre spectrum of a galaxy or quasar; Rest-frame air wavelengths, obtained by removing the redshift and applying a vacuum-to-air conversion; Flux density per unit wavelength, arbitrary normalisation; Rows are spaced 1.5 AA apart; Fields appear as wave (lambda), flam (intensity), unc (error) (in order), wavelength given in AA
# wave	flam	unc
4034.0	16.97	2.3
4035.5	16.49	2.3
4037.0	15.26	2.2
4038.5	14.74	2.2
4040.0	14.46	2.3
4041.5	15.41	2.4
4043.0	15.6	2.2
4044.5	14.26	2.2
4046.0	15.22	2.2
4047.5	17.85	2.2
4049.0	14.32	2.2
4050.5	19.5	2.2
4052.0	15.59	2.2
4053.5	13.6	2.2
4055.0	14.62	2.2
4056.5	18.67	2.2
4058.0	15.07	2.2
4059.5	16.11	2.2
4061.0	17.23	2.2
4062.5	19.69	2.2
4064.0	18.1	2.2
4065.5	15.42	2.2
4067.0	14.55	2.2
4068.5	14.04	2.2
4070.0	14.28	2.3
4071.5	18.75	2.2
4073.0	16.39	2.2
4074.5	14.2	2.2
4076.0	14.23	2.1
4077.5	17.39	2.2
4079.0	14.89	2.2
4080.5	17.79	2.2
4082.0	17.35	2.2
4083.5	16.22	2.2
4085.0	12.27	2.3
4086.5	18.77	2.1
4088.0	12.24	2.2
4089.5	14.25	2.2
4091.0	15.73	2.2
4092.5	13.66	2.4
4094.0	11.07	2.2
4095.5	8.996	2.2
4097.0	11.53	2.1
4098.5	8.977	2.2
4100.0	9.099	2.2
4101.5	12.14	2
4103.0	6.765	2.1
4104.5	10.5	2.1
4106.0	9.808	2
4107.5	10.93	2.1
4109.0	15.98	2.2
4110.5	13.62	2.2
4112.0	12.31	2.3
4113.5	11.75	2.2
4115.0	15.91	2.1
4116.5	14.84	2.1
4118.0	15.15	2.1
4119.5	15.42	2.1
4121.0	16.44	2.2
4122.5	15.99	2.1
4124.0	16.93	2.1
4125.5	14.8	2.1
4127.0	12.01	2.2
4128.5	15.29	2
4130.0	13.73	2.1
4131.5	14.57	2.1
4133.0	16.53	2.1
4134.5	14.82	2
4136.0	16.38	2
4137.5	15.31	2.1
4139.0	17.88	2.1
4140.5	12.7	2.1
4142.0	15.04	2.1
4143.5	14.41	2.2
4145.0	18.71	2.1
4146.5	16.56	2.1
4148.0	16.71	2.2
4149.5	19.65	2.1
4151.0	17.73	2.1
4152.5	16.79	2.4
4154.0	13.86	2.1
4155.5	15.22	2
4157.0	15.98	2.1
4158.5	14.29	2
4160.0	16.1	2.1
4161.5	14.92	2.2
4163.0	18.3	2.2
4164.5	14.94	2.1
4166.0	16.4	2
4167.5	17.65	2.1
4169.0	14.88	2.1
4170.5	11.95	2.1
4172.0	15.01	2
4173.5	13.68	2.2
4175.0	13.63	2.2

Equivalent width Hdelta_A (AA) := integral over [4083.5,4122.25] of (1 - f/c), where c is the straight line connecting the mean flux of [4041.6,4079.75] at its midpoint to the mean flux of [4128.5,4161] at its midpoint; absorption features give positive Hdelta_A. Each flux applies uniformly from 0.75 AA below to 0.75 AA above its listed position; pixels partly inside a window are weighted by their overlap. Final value 7.47 AA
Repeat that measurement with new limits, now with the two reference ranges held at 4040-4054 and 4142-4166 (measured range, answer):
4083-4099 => 2.84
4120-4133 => 0.83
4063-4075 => -0.03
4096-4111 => 4.81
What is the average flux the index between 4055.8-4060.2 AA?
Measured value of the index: 16.6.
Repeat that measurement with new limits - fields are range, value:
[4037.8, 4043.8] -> 15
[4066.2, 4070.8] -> 14.4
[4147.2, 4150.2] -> 18.1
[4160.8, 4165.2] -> 16.1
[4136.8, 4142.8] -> 15.2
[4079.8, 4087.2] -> 16.5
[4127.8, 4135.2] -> 15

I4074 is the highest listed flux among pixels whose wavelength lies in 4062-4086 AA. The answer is 19.69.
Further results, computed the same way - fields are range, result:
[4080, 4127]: 18.77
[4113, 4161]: 19.65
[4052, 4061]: 18.67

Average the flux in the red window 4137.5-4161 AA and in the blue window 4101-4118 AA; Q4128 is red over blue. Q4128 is 1.3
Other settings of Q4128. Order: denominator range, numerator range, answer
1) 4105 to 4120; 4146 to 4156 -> 1.24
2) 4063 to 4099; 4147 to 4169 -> 1.11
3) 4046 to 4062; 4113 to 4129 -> 0.92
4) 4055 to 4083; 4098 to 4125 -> 0.80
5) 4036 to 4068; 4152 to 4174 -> 0.96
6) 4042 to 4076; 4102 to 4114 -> 0.72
